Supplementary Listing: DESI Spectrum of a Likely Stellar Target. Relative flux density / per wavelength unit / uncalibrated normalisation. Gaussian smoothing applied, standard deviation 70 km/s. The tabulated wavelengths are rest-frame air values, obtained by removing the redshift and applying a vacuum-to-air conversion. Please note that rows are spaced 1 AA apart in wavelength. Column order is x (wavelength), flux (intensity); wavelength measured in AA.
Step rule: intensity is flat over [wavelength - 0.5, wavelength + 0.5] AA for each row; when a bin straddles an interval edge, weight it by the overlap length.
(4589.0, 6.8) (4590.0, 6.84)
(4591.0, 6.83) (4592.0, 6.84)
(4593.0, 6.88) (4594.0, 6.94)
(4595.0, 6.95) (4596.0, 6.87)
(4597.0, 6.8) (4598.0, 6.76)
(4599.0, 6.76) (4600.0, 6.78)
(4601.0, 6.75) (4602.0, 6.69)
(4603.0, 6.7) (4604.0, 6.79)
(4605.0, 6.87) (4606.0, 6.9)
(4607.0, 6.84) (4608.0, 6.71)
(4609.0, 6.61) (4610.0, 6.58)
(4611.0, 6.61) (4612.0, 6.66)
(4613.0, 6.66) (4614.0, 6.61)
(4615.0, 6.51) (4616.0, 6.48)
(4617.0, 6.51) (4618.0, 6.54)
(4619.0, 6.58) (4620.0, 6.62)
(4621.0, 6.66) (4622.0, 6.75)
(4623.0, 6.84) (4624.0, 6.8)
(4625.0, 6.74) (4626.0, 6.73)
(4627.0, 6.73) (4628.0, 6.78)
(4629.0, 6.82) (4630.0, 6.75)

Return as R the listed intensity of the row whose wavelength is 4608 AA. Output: 6.71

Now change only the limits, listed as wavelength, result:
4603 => 6.7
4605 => 6.87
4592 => 6.84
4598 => 6.76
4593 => 6.88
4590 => 6.84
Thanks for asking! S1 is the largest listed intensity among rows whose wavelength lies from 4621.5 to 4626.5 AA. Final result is 6.84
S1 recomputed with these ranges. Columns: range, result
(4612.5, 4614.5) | 6.66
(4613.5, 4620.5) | 6.62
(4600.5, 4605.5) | 6.87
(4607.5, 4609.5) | 6.71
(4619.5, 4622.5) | 6.75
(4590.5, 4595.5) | 6.95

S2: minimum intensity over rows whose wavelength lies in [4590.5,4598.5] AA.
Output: 6.76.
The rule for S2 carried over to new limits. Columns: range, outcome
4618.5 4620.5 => 6.58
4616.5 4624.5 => 6.51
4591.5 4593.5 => 6.84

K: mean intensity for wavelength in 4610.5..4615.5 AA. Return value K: 6.61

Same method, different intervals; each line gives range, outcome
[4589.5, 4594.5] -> 6.87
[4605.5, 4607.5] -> 6.87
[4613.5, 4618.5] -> 6.53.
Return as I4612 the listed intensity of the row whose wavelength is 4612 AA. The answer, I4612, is 6.66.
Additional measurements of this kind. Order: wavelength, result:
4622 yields 6.75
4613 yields 6.66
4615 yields 6.51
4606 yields 6.9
